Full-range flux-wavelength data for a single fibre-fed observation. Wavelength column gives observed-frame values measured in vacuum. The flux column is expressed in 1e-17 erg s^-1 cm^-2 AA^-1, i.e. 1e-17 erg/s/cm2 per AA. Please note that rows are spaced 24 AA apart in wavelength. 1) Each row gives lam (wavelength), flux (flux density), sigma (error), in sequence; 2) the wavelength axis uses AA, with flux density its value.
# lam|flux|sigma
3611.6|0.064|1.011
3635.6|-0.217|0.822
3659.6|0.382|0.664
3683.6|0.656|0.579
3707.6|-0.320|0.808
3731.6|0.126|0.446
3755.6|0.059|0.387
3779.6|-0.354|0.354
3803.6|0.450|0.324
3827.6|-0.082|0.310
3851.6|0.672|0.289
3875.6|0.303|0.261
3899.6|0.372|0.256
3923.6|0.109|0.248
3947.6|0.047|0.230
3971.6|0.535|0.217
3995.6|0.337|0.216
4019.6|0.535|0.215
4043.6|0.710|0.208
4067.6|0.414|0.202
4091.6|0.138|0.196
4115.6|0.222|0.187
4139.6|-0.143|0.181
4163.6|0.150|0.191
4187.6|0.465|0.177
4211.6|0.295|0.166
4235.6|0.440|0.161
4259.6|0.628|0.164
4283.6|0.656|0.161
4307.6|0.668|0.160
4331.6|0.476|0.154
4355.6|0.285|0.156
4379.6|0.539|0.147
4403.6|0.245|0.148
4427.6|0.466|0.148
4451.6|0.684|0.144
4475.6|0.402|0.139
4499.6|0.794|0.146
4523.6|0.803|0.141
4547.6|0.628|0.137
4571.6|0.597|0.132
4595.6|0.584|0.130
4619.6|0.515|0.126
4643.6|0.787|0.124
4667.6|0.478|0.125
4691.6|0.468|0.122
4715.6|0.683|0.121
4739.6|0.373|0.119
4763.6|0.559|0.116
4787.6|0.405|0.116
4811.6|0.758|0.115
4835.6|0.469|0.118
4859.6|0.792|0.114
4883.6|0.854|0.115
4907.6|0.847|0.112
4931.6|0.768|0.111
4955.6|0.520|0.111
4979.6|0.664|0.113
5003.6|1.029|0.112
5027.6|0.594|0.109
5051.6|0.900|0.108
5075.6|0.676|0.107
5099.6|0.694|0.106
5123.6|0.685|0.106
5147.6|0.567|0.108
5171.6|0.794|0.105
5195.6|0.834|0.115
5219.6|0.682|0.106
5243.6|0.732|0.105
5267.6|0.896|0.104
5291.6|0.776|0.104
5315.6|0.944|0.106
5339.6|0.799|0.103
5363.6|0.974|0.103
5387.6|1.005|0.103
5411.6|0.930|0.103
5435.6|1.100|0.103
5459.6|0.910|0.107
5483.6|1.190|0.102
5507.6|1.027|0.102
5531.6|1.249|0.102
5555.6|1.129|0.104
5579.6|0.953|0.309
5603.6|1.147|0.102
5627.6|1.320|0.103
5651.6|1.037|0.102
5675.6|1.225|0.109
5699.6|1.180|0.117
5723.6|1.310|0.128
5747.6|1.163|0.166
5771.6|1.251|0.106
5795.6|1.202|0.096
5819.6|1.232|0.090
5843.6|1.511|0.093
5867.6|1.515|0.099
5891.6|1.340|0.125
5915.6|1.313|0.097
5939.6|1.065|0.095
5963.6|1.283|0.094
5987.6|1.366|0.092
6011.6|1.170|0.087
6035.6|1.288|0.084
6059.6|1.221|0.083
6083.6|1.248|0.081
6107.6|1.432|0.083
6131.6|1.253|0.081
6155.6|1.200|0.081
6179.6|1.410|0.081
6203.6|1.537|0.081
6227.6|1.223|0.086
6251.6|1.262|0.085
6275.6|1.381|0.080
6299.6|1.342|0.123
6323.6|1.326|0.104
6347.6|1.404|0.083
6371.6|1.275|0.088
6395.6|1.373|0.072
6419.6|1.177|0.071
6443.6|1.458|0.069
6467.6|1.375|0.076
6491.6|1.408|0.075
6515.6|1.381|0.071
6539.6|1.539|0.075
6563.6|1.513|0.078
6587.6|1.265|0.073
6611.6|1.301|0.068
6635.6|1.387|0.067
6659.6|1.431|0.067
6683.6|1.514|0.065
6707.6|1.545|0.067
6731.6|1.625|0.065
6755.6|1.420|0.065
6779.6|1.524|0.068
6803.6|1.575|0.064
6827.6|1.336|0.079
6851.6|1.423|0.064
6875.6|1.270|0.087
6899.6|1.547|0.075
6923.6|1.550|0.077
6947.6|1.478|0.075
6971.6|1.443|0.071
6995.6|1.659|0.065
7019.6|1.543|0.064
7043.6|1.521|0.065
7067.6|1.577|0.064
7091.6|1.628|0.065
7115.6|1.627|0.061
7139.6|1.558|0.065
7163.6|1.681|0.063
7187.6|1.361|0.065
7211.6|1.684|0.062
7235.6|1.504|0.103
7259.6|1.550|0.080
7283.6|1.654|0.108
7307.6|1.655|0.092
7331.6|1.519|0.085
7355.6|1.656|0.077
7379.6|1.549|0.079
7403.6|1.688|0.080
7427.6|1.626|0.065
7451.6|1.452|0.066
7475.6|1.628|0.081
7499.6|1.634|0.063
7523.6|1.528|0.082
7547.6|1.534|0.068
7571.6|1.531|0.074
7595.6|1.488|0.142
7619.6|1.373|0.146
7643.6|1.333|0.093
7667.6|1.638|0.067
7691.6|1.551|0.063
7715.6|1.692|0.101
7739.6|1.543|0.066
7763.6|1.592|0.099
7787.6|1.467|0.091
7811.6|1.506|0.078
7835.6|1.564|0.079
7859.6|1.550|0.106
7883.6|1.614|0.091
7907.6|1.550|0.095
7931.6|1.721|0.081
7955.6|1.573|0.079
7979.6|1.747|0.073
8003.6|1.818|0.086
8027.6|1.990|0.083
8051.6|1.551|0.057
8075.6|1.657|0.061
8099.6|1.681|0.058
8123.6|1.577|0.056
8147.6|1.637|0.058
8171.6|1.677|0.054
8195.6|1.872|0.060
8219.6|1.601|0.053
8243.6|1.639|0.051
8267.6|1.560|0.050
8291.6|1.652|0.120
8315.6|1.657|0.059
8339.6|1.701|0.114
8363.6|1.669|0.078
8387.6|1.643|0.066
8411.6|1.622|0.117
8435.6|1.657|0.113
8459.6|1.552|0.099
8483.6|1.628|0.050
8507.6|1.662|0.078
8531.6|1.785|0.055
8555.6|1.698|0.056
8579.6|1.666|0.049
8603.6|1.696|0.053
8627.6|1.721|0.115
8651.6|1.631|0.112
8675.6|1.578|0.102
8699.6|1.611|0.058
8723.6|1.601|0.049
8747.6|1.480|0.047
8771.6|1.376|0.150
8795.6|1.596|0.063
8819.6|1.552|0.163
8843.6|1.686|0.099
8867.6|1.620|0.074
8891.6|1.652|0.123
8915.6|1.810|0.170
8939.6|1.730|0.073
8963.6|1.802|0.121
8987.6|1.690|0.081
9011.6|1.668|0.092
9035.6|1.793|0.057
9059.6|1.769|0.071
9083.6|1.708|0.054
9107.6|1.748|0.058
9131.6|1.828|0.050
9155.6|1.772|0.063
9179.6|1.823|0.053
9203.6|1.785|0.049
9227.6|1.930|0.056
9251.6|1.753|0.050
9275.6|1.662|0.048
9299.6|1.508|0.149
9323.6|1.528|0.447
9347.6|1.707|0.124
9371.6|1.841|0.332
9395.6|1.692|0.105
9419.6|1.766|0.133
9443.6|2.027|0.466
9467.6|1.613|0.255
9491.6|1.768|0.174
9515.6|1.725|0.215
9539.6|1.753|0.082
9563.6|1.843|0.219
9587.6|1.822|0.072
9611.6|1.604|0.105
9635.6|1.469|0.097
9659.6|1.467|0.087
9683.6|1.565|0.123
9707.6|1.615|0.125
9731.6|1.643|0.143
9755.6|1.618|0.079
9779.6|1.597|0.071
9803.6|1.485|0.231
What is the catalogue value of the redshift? 0.22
